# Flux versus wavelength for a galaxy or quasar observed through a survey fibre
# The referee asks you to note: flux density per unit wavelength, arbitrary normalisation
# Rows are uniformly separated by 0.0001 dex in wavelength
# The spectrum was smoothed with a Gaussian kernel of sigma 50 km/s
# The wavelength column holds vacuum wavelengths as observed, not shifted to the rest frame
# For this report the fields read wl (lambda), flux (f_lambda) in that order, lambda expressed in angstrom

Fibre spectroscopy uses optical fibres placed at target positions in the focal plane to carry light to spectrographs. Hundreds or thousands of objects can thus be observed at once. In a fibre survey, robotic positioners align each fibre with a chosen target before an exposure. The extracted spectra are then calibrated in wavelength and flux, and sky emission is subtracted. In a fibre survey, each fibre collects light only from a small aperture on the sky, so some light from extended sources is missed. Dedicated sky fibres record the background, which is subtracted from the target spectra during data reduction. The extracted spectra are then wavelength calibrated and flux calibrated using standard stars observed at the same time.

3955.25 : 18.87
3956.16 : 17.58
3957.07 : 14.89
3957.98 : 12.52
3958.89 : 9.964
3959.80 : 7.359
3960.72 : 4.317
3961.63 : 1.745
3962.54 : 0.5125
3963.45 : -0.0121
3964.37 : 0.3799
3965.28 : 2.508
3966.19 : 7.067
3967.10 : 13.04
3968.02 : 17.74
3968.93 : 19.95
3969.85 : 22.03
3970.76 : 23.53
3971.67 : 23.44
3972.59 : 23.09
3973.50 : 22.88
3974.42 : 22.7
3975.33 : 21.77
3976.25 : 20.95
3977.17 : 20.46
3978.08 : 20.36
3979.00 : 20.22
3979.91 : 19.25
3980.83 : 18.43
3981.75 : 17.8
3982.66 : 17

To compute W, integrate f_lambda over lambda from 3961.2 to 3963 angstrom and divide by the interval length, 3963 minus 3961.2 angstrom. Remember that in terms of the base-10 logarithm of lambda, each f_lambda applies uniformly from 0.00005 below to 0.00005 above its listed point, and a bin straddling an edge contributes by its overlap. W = 1.12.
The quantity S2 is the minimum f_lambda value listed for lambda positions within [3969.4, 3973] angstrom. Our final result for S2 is 22.03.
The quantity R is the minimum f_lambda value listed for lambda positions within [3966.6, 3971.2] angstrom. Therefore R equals 13.04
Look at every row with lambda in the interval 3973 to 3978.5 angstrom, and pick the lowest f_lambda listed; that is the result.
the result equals 20.36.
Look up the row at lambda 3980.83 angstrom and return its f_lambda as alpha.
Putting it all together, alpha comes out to 18.43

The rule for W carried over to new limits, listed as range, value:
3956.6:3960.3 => 11.1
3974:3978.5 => 21.3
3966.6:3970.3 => 18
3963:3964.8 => 0.181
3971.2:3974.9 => 23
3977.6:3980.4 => 20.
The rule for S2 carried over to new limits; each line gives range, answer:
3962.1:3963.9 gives -0.0121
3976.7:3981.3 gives 18.43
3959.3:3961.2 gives 4.317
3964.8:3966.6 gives 2.508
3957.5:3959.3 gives 9.964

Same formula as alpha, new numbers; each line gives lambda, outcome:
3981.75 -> 17.8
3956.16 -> 17.58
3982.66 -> 17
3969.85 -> 22.03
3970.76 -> 23.53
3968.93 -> 19.95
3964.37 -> 0.3799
